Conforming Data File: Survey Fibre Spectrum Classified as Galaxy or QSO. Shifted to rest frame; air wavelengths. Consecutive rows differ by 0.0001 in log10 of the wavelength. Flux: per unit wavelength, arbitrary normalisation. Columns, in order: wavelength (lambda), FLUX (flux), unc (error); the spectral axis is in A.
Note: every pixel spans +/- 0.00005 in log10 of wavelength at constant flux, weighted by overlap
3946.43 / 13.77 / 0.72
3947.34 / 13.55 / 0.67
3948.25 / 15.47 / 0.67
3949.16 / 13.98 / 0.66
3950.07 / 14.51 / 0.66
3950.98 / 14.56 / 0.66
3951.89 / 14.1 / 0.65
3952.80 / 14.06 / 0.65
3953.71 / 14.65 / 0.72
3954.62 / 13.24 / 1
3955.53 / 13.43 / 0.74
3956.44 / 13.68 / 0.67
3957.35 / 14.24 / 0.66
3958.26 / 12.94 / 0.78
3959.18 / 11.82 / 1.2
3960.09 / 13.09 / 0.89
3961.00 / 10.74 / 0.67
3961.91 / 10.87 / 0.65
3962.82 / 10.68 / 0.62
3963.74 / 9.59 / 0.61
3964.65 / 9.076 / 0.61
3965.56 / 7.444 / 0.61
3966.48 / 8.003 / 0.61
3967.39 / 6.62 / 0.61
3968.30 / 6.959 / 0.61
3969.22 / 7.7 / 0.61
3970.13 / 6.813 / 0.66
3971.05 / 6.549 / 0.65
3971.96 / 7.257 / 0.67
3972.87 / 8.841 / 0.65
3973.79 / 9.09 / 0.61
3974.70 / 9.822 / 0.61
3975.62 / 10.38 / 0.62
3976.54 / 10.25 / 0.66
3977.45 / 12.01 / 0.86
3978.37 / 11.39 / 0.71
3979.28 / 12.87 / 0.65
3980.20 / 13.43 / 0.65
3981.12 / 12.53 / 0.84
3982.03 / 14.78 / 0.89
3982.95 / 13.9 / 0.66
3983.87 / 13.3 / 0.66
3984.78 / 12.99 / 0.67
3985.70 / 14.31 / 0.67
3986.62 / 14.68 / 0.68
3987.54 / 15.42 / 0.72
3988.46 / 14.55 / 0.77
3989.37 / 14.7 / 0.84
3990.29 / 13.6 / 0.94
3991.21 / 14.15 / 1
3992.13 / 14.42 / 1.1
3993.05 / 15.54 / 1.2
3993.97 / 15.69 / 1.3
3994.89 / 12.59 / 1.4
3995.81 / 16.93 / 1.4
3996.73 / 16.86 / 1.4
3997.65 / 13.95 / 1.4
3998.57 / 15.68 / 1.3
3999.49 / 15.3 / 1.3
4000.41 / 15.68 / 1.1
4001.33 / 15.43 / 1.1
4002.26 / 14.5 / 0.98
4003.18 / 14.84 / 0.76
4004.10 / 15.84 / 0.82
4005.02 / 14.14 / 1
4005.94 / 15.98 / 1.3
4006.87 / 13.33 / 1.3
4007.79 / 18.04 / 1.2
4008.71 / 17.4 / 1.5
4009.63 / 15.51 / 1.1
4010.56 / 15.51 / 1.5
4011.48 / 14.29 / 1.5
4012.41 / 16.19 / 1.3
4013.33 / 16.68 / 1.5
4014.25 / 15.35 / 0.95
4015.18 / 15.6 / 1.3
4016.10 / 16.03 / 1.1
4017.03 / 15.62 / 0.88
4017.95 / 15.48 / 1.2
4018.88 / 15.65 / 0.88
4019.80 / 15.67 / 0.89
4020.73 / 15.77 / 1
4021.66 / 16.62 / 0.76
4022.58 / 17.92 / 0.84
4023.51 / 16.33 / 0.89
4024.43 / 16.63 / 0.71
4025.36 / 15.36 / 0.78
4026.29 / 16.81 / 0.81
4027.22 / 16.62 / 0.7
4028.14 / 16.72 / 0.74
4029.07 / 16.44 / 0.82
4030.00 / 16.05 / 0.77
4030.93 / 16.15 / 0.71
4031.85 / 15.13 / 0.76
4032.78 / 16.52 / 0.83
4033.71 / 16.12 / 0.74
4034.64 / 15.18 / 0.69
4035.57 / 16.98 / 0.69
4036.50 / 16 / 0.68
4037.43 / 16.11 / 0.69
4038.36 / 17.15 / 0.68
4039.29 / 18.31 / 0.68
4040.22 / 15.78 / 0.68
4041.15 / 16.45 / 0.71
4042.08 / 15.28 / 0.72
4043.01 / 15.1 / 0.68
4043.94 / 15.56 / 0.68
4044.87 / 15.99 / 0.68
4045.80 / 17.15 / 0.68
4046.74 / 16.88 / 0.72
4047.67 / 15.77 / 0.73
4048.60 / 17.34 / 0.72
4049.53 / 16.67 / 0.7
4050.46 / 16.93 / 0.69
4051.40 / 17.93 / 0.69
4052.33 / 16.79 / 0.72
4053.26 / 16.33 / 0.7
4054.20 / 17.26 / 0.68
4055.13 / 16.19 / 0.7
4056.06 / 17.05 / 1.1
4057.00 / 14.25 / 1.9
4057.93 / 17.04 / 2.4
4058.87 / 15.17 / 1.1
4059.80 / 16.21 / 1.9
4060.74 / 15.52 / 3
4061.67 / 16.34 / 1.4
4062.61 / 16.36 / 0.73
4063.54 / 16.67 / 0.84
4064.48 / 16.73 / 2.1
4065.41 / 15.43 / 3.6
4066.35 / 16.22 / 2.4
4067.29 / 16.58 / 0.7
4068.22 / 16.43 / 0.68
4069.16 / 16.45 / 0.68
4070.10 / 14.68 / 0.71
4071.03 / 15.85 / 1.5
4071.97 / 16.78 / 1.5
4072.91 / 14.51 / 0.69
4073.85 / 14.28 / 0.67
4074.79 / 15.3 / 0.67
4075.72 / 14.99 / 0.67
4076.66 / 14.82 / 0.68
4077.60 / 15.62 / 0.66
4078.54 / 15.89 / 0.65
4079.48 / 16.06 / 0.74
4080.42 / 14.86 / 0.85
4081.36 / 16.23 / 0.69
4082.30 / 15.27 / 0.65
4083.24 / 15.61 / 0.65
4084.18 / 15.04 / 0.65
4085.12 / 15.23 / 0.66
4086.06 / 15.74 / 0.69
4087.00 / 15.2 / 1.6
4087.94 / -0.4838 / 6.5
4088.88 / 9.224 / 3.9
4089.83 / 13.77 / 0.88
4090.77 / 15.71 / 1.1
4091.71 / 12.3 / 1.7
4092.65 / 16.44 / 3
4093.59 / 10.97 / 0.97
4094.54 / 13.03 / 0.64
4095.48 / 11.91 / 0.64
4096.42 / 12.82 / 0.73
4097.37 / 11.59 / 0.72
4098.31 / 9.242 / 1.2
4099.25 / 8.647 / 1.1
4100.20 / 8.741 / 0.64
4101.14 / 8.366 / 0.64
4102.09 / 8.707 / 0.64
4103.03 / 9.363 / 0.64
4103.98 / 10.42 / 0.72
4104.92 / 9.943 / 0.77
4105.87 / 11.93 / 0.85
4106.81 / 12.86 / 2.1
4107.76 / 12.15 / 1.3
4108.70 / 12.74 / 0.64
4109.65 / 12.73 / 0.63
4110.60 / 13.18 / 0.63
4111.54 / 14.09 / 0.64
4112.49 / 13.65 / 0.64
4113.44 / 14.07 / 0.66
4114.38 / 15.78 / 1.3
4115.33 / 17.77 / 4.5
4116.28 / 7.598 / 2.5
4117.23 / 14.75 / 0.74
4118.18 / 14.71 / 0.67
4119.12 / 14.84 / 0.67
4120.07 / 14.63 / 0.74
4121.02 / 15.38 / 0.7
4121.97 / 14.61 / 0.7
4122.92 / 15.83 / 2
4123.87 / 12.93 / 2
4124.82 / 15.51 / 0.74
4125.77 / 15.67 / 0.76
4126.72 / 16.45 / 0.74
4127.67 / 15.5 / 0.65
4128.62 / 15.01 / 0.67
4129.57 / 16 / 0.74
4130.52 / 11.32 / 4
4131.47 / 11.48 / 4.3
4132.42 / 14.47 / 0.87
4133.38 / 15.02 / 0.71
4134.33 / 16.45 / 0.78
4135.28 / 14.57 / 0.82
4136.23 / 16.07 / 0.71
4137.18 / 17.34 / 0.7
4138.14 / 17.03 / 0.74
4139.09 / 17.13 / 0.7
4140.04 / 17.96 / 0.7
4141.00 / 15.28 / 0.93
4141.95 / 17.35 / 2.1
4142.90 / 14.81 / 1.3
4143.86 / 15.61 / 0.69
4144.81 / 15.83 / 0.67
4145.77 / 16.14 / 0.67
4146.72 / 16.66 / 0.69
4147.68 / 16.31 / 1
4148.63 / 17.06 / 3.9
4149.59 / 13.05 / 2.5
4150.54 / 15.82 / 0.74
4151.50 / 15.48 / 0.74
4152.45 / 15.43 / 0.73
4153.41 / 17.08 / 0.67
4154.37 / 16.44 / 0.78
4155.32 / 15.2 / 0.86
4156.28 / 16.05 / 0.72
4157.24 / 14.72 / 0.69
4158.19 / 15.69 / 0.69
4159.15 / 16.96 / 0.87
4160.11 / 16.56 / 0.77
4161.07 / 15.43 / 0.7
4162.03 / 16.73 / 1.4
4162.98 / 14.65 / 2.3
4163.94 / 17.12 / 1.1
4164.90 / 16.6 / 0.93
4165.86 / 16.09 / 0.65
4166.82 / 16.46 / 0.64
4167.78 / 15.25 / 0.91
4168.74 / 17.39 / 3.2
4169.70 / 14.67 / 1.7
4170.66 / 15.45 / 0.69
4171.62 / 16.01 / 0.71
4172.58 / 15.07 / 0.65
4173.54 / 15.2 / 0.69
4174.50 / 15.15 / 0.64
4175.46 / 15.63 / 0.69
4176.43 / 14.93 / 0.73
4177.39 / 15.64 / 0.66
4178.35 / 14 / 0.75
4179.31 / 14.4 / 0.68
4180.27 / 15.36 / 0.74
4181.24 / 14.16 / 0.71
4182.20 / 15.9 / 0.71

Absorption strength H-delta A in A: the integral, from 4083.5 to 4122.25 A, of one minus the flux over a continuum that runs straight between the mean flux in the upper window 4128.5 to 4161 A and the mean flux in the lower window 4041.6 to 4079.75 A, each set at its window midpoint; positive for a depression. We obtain 8.4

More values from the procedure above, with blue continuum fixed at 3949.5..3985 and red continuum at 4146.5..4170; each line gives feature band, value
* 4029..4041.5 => -3.28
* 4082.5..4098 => 1.64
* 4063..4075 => -1.84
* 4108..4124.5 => 0.95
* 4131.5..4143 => -0.41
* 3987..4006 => -4.86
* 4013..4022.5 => -2.62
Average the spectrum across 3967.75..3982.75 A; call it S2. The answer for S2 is 10.1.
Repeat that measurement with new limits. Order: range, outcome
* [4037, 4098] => 15.2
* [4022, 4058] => 16.4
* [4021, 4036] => 16.3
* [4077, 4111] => 12.4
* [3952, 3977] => 10.3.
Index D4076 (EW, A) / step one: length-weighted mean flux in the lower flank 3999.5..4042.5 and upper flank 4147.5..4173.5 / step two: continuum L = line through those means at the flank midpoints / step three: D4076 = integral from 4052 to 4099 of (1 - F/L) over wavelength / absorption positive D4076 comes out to 3.6 A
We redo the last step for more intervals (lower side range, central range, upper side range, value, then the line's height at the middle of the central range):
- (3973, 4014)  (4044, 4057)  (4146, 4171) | -1.6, 14.8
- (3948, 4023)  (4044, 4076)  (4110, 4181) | -4.2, 14.3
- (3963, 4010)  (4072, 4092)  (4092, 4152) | -0.8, 13.6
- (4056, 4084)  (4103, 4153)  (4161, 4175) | 3.6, 15.8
